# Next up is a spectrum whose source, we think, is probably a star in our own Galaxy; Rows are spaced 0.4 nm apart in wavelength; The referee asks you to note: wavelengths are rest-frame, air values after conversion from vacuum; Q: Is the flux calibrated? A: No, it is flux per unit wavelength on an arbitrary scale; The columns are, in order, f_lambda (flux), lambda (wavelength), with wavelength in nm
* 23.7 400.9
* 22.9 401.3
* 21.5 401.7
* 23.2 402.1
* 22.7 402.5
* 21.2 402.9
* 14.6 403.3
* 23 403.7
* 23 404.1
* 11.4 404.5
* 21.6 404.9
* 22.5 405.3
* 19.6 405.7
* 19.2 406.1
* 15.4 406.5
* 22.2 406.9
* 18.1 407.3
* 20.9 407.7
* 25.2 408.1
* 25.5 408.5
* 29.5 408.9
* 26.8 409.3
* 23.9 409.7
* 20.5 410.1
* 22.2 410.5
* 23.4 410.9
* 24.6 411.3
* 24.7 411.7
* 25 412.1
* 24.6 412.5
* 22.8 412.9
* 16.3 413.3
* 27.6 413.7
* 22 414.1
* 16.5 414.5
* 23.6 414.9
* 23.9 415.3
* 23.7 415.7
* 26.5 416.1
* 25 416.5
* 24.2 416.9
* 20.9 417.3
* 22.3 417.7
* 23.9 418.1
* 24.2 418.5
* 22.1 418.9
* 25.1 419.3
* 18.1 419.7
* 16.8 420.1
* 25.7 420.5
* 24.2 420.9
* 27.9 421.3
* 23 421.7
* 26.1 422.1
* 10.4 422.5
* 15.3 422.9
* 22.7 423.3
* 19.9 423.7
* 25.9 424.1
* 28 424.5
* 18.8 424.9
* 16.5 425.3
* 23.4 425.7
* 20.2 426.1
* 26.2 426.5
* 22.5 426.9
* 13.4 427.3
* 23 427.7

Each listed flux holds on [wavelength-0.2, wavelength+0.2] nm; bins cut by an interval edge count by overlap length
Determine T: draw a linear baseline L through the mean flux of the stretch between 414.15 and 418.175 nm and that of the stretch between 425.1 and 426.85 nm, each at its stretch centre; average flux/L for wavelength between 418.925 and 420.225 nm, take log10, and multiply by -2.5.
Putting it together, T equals 0.10 mag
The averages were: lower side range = 23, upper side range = 21.7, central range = 20.5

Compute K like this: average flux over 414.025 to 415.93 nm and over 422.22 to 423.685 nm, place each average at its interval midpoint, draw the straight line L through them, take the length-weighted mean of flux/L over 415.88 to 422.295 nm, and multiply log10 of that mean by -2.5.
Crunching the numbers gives -0.21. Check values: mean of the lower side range 22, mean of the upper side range 17.2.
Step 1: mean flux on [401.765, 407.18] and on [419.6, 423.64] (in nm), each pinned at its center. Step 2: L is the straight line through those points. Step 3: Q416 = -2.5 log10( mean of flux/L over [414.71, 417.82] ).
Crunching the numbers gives -0.151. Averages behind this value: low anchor 20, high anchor 21.1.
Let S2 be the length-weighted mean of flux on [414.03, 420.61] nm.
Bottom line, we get 22.6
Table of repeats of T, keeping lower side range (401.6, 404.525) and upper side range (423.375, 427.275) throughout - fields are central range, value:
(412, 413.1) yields -0.139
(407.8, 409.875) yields -0.234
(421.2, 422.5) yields -0.067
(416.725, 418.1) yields -0.058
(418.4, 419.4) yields -0.099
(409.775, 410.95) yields -0.052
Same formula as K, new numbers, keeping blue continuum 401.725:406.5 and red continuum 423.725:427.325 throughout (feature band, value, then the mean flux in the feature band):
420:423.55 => 0.009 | 21.5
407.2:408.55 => -0.103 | 22.4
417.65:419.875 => -0.066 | 22.7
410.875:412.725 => -0.183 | 24.5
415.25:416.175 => -0.167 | 24.6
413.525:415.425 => -0.082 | 22.6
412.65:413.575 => 0.019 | 20.5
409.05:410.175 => -0.185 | 24.3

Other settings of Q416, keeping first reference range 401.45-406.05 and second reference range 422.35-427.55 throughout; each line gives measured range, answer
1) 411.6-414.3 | -0.14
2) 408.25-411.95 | -0.20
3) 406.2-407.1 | 0.08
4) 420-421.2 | -0.14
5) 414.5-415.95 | -0.12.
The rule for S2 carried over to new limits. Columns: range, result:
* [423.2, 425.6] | 22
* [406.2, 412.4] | 23.2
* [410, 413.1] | 23.6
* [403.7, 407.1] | 19.6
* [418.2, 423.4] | 21.7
